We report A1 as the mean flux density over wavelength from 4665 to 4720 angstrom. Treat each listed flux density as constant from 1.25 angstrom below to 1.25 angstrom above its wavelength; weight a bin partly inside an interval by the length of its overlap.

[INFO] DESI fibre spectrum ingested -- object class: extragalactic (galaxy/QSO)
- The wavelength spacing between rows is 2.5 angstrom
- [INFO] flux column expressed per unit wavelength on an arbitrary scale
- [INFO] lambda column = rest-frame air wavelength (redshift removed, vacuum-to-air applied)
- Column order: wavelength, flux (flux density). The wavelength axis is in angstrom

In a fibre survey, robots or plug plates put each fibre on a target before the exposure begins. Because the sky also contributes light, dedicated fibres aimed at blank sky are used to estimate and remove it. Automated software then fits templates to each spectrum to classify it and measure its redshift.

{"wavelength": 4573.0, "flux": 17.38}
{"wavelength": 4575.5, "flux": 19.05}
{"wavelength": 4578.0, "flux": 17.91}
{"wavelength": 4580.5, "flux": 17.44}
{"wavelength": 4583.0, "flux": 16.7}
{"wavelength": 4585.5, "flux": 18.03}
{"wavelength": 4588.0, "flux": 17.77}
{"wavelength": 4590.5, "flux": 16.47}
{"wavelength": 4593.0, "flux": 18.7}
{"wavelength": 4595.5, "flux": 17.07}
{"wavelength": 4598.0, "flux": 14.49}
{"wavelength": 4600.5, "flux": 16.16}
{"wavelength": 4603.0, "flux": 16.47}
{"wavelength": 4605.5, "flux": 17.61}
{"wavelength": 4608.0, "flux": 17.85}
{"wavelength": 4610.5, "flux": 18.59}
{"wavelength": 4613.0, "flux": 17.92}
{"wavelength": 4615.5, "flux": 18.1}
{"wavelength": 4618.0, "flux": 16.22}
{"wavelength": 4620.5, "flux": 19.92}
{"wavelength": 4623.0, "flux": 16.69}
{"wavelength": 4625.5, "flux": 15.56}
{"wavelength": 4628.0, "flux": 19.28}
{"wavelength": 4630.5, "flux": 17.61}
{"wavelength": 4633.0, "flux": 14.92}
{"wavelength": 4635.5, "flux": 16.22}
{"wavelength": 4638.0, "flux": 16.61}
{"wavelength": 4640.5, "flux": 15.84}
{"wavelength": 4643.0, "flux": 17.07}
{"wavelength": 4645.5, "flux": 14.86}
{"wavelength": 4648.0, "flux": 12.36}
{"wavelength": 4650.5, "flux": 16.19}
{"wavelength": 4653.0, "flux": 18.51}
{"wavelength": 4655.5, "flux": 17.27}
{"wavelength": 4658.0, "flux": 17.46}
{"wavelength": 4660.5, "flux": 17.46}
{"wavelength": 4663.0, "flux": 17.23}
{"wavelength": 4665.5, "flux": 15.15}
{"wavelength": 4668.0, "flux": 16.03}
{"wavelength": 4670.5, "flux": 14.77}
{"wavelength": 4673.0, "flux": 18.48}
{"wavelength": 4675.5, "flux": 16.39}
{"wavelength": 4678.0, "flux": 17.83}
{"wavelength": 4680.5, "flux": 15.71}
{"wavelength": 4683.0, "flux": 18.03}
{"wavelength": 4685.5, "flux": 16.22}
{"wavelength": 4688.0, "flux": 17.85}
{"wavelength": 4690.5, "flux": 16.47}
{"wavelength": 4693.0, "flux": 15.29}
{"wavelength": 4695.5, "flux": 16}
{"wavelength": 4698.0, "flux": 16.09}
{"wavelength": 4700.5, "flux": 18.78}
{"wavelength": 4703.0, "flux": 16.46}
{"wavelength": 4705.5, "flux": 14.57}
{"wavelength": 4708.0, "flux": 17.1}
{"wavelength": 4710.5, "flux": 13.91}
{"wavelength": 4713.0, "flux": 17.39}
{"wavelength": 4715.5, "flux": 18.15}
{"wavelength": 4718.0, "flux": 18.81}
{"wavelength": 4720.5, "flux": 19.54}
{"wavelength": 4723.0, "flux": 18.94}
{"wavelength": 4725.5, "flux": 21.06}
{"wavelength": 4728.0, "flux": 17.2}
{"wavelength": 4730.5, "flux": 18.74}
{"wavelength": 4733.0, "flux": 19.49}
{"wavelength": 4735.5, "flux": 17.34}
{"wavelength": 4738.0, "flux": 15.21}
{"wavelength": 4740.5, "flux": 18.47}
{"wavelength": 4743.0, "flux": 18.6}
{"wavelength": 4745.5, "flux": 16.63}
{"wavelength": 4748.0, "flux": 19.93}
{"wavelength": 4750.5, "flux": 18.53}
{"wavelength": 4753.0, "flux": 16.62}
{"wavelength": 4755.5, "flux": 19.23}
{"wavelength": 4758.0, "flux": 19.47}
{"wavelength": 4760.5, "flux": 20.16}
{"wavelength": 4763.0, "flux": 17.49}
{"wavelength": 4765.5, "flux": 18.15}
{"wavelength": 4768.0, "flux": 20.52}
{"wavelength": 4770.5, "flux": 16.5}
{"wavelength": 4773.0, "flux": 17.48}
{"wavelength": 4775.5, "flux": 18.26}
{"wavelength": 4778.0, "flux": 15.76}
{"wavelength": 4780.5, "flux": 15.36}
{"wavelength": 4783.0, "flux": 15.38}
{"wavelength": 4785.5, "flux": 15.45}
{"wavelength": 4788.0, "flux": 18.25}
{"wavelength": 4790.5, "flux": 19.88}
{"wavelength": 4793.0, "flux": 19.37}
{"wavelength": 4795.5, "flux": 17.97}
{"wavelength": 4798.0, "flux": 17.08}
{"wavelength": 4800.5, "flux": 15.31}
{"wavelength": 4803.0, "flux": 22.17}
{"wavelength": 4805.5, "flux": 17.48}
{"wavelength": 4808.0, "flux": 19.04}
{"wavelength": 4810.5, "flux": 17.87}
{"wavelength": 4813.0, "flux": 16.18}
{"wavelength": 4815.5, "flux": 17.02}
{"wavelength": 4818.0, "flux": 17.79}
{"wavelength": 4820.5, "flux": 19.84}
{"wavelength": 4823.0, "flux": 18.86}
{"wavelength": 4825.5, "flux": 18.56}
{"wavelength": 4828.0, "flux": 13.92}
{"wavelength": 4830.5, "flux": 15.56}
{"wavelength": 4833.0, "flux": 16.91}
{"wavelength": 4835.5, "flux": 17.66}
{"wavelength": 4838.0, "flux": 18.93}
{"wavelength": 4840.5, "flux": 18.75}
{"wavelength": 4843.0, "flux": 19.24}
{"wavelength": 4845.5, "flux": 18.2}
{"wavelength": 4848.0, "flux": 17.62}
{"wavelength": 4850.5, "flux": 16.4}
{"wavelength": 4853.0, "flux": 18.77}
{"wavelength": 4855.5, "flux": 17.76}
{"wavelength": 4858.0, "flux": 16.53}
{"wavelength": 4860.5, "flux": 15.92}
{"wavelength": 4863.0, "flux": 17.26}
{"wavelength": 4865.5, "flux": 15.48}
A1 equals 16.7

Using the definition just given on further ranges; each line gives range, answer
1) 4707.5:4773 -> 18.2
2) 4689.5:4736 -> 17.4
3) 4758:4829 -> 17.8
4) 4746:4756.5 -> 18.4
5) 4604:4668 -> 16.9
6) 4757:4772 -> 18.7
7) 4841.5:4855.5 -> 18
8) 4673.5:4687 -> 16.9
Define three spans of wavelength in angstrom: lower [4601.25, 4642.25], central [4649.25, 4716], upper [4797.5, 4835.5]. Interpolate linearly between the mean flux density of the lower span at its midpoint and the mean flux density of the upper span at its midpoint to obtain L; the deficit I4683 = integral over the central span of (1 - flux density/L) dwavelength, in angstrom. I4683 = 2.5 angstrom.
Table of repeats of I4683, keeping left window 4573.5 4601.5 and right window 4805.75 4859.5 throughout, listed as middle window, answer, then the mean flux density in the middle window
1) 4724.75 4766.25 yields -1.9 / 18.3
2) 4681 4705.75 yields 1.2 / 16.6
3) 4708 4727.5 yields -0.7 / 18.1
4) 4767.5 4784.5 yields 0.7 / 16.9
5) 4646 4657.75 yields 0.8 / 16.1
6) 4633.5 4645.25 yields 0.8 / 16.2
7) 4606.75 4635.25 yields -0.2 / 17.5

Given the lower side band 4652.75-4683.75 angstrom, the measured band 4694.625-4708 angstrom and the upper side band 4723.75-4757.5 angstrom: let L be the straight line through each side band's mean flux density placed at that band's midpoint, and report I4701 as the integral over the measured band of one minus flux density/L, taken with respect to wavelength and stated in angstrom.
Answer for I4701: 0.81 angstrom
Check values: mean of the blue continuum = 16.9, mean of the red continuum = 18.3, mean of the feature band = 16.5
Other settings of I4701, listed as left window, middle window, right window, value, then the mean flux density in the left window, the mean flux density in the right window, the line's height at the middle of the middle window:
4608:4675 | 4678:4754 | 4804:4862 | -1.5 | 16.8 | 17.6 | 17.1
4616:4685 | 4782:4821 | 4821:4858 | -0.9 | 16.7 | 17.7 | 17.5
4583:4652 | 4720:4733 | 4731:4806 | -1.1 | 16.8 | 17.9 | 17.6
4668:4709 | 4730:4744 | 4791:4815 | -0.6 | 16.6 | 18.1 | 17.2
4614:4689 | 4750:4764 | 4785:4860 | -1.0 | 16.7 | 17.8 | 17.4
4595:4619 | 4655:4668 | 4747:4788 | 0.4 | 17.1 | 17.8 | 17.3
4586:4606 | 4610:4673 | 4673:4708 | 0.2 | 16.9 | 16.7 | 16.8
